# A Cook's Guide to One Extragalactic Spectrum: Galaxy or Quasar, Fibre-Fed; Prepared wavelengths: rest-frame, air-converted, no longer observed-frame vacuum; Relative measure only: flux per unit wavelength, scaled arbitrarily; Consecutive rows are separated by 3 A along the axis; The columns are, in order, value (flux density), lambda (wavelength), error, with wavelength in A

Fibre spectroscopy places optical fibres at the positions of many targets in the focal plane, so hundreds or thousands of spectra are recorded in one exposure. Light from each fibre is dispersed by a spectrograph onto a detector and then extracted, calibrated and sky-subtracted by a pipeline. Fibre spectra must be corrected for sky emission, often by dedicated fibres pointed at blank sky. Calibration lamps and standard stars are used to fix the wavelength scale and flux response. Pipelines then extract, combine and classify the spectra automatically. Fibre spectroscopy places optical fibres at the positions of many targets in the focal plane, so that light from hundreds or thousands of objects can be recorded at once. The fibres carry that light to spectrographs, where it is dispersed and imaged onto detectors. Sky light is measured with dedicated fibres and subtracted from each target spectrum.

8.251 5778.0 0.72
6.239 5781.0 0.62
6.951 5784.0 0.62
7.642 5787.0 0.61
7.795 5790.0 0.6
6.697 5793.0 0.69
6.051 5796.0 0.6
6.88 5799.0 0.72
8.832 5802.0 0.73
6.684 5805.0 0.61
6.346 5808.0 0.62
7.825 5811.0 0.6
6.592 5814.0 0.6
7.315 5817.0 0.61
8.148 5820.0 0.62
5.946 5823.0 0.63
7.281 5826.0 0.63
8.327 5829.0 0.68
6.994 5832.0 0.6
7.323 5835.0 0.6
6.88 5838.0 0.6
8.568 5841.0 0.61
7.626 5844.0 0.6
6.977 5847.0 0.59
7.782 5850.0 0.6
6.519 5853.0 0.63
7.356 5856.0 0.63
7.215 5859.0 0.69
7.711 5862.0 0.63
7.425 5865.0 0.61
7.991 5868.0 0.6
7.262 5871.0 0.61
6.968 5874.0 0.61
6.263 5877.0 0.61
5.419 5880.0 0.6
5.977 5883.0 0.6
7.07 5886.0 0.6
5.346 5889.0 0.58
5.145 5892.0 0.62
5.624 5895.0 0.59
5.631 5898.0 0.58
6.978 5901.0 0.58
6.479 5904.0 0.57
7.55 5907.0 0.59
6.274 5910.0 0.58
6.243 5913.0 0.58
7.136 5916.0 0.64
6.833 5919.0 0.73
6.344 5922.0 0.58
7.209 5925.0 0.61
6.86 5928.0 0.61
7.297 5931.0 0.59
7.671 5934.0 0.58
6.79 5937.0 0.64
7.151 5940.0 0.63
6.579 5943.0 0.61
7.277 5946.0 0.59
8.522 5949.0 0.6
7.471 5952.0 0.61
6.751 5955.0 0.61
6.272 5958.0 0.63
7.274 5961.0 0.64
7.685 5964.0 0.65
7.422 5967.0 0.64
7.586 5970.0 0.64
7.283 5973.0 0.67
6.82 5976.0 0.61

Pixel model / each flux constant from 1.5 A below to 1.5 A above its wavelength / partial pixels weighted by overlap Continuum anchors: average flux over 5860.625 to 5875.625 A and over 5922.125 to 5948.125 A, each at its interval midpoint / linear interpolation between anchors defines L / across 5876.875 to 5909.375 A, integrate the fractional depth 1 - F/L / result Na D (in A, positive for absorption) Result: 5.3 A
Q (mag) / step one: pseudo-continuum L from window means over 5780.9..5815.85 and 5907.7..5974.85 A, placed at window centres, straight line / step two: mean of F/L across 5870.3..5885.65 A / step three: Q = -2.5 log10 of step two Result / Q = 0.11 mag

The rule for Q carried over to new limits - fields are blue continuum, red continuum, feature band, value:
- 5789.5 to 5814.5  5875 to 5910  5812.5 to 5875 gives -0.11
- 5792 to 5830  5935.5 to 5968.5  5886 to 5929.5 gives 0.12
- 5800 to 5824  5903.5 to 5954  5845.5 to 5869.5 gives -0.03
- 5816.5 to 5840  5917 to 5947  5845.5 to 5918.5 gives 0.07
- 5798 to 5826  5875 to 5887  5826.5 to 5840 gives -0.08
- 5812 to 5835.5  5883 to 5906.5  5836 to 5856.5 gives -0.08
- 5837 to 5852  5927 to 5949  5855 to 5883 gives 0.07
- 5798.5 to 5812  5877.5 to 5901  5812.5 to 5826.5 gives 0.01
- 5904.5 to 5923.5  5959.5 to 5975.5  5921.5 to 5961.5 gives -0.01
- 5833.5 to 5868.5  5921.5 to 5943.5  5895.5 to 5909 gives 0.10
